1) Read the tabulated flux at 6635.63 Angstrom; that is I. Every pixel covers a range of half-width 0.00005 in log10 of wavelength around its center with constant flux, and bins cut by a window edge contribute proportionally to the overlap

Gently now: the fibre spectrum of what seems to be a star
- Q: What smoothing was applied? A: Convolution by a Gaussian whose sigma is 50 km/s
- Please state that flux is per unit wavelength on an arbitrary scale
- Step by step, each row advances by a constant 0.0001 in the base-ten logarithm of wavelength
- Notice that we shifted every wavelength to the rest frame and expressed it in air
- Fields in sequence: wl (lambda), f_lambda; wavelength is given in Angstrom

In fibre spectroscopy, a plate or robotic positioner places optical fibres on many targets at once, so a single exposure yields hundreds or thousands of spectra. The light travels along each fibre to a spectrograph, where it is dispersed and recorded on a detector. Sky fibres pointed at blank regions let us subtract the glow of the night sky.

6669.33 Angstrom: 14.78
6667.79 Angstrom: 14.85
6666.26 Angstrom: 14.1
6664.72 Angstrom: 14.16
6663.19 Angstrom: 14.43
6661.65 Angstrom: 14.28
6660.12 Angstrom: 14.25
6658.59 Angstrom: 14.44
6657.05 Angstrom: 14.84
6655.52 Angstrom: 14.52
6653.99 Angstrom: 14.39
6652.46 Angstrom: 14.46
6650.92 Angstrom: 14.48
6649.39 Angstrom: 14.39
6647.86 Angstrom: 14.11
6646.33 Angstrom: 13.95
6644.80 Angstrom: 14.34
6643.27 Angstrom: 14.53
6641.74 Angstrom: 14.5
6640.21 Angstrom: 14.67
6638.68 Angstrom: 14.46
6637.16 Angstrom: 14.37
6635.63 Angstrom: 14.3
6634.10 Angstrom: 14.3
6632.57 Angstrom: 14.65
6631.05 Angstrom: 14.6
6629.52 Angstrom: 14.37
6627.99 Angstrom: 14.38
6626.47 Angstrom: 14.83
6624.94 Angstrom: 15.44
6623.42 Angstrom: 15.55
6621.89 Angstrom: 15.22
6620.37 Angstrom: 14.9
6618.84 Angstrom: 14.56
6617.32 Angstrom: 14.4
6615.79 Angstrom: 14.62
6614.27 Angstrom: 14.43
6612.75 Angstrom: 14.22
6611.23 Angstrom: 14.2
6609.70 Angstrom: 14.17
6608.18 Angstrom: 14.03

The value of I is 14.3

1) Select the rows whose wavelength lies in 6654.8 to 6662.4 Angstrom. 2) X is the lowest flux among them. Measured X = 14.25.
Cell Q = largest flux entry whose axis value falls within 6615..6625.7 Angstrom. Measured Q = 15.55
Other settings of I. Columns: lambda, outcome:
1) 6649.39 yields 14.39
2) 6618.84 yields 14.56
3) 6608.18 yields 14.03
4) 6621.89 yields 15.22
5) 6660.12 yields 14.25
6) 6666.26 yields 14.1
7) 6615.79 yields 14.62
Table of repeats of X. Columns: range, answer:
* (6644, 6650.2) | 13.95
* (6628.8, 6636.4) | 14.3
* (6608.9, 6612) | 14.17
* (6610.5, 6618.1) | 14.2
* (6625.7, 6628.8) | 14.38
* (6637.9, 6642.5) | 14.46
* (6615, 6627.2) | 14.4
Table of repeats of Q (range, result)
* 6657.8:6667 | 14.44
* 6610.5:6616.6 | 14.62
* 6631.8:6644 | 14.67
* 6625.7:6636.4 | 14.83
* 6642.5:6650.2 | 14.53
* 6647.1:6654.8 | 14.48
